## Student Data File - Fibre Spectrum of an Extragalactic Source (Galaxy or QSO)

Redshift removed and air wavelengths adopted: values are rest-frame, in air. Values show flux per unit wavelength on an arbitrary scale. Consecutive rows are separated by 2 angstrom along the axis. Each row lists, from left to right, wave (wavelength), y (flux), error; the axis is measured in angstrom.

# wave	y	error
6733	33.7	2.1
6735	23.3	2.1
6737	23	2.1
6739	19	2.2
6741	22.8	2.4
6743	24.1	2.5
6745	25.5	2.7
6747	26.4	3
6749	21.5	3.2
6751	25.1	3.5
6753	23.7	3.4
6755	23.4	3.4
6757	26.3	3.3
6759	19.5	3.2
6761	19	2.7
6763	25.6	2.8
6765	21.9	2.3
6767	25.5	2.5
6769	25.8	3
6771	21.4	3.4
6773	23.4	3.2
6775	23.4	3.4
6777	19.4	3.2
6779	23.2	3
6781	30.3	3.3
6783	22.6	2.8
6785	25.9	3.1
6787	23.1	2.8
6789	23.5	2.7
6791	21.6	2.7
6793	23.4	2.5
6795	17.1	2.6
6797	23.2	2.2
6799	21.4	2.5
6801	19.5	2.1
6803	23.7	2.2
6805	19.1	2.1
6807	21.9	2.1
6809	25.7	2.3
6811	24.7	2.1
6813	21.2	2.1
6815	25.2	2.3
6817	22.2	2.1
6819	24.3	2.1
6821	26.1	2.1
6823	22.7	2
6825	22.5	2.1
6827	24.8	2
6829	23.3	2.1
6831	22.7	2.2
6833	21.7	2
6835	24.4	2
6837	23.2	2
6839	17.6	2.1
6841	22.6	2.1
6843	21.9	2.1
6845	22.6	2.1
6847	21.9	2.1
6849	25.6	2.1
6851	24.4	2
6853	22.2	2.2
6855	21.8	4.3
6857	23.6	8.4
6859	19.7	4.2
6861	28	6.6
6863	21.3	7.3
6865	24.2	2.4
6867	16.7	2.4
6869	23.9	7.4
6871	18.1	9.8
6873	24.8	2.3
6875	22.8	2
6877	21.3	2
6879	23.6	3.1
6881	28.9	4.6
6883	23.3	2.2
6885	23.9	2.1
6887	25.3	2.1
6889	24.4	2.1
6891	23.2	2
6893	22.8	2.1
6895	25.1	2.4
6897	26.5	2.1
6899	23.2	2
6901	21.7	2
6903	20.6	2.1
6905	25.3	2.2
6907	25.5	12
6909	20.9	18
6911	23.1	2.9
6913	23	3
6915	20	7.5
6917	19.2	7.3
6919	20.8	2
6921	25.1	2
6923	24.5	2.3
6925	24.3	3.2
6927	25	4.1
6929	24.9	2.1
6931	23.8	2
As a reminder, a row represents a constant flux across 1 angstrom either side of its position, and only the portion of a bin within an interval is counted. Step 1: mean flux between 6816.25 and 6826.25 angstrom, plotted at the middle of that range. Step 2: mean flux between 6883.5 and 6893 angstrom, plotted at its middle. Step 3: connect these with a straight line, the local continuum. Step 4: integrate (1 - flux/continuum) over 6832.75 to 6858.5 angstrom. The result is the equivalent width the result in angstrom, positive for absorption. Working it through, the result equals 1.3 angstrom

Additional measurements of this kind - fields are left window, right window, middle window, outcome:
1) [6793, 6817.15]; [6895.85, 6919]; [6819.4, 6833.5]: -0.8 angstrom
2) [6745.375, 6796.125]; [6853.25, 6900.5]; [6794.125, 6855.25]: 1.7 angstrom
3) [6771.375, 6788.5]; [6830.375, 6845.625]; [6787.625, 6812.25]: 1.2 angstrom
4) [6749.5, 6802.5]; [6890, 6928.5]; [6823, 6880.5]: 1.2 angstrom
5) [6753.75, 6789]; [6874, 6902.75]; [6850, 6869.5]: 1.0 angstrom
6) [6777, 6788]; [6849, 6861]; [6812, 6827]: 0.1 angstrom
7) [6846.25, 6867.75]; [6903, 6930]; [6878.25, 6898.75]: -1.5 angstrom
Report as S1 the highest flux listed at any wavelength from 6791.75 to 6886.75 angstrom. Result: 28.9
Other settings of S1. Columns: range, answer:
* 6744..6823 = 30.3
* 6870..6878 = 24.8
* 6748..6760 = 26.3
